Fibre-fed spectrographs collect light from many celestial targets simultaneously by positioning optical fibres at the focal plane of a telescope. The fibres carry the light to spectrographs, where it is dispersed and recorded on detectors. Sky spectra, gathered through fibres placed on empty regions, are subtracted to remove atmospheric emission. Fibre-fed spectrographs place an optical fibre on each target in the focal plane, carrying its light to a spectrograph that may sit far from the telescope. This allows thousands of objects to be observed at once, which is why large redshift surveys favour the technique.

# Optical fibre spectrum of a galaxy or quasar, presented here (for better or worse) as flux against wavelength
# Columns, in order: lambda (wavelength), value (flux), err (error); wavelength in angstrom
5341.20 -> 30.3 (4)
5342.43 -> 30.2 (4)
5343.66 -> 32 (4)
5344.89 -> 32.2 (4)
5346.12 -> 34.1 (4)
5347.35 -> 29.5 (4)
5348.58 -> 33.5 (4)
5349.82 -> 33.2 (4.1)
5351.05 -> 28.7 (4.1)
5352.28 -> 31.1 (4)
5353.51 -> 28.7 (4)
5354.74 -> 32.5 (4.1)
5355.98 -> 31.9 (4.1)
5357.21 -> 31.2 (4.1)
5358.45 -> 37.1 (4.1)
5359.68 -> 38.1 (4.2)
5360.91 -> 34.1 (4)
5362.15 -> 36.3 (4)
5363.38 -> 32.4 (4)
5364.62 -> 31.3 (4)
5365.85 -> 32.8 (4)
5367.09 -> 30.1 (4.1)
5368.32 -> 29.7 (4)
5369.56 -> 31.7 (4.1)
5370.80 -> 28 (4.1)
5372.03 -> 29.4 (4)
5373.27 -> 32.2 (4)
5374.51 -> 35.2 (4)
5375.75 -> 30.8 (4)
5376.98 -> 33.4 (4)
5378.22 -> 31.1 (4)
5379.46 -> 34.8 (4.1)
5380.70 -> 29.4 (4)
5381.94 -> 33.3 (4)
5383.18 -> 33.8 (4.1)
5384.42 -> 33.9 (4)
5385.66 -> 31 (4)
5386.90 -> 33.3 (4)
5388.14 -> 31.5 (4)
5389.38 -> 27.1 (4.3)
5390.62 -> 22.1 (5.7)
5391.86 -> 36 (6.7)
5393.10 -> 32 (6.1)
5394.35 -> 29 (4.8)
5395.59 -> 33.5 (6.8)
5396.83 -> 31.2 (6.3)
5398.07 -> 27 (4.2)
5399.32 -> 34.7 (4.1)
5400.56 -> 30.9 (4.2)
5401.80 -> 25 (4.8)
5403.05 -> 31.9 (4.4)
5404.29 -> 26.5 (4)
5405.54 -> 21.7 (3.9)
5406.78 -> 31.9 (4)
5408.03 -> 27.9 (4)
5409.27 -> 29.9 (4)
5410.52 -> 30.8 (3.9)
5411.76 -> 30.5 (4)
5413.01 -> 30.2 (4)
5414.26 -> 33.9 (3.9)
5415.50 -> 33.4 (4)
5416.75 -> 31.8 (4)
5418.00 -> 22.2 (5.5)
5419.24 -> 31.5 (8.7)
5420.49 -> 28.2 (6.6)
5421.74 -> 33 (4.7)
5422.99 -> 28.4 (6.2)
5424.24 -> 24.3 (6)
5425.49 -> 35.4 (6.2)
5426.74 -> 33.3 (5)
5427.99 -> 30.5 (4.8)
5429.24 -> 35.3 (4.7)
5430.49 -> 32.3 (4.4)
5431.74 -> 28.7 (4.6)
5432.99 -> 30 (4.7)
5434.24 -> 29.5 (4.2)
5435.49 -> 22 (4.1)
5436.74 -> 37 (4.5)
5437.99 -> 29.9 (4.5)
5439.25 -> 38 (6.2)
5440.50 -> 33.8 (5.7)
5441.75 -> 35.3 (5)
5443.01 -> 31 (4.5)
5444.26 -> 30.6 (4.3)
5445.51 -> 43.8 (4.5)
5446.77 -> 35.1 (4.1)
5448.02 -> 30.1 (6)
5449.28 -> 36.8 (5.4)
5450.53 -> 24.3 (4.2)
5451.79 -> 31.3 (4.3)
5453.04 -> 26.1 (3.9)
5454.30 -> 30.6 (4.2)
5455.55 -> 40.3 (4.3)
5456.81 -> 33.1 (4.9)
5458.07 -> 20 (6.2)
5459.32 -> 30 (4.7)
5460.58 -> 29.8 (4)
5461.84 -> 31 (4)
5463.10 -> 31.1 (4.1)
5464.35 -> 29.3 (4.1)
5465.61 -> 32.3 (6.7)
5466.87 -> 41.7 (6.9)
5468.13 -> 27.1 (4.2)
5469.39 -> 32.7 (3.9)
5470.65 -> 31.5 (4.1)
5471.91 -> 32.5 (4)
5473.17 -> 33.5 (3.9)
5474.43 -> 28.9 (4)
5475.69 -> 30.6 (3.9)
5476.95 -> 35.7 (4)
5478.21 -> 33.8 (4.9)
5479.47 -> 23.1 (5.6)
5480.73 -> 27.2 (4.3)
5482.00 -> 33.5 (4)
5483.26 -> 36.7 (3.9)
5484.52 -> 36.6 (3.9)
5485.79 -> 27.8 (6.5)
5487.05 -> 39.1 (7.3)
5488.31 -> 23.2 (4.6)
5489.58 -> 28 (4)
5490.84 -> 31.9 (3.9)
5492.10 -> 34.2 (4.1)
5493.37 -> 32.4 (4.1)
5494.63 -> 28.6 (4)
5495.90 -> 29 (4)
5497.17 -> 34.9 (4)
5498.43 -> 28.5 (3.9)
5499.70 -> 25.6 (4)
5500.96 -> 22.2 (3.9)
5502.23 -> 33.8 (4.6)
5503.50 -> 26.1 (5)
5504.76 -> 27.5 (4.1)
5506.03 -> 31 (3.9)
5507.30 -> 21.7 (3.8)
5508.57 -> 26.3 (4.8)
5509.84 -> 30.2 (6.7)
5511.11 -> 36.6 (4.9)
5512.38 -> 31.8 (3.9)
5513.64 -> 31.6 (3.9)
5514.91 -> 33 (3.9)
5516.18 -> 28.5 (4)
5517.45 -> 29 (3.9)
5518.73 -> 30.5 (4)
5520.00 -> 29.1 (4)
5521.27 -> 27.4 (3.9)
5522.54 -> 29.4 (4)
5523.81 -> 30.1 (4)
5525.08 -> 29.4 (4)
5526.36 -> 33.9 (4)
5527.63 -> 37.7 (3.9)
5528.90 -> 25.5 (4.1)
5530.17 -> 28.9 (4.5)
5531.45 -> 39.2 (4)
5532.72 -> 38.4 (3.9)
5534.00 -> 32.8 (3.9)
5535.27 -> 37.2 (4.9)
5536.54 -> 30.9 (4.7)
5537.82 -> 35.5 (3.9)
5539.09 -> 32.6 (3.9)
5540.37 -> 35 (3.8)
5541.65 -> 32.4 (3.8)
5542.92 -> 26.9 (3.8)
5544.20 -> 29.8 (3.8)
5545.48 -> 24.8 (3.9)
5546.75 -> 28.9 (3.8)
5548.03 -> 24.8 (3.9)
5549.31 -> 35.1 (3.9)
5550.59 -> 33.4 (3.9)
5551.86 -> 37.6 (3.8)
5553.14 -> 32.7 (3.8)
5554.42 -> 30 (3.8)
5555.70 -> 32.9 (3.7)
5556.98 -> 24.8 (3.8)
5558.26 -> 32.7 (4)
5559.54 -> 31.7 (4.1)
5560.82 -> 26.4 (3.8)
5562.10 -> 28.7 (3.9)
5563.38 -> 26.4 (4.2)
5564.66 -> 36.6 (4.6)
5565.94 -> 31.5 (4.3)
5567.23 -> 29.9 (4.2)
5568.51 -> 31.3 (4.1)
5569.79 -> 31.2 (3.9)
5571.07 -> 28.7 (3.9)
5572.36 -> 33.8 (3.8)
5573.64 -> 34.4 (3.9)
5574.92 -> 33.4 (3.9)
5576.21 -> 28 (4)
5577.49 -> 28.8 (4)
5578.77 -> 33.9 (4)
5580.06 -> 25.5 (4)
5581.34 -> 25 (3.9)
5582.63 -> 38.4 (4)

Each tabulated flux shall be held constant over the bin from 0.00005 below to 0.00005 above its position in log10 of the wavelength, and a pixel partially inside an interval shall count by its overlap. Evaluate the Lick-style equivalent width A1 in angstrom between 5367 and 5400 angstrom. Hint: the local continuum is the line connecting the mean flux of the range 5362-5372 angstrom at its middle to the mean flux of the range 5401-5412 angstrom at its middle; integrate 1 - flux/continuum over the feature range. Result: -1.4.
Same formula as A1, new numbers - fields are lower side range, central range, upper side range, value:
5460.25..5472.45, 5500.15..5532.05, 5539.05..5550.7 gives 0.8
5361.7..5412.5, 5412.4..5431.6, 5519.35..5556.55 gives 0.1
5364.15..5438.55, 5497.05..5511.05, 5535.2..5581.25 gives 1.2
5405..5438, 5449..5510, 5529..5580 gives 0.6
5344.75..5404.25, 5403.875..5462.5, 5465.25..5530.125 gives 0.5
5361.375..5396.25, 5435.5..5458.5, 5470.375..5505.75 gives -1.1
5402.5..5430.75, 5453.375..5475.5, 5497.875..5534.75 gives -0.9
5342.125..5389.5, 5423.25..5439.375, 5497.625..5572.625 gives 0.3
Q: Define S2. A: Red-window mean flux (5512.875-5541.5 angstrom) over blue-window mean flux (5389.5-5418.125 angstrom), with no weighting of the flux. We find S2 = 1.08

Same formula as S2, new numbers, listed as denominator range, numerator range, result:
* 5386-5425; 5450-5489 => 1.05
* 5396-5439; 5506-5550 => 1.03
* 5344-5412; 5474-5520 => 0.97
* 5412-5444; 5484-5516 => 0.96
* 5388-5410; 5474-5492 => 1.06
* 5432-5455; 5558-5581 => 0.96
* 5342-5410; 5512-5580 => 1.00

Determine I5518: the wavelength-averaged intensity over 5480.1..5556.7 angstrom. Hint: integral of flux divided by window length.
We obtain 31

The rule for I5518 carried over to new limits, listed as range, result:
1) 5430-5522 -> 30.9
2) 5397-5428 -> 29.8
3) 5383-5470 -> 31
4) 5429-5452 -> 32.3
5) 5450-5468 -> 30.7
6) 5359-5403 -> 31.6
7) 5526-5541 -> 34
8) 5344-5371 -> 32.3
